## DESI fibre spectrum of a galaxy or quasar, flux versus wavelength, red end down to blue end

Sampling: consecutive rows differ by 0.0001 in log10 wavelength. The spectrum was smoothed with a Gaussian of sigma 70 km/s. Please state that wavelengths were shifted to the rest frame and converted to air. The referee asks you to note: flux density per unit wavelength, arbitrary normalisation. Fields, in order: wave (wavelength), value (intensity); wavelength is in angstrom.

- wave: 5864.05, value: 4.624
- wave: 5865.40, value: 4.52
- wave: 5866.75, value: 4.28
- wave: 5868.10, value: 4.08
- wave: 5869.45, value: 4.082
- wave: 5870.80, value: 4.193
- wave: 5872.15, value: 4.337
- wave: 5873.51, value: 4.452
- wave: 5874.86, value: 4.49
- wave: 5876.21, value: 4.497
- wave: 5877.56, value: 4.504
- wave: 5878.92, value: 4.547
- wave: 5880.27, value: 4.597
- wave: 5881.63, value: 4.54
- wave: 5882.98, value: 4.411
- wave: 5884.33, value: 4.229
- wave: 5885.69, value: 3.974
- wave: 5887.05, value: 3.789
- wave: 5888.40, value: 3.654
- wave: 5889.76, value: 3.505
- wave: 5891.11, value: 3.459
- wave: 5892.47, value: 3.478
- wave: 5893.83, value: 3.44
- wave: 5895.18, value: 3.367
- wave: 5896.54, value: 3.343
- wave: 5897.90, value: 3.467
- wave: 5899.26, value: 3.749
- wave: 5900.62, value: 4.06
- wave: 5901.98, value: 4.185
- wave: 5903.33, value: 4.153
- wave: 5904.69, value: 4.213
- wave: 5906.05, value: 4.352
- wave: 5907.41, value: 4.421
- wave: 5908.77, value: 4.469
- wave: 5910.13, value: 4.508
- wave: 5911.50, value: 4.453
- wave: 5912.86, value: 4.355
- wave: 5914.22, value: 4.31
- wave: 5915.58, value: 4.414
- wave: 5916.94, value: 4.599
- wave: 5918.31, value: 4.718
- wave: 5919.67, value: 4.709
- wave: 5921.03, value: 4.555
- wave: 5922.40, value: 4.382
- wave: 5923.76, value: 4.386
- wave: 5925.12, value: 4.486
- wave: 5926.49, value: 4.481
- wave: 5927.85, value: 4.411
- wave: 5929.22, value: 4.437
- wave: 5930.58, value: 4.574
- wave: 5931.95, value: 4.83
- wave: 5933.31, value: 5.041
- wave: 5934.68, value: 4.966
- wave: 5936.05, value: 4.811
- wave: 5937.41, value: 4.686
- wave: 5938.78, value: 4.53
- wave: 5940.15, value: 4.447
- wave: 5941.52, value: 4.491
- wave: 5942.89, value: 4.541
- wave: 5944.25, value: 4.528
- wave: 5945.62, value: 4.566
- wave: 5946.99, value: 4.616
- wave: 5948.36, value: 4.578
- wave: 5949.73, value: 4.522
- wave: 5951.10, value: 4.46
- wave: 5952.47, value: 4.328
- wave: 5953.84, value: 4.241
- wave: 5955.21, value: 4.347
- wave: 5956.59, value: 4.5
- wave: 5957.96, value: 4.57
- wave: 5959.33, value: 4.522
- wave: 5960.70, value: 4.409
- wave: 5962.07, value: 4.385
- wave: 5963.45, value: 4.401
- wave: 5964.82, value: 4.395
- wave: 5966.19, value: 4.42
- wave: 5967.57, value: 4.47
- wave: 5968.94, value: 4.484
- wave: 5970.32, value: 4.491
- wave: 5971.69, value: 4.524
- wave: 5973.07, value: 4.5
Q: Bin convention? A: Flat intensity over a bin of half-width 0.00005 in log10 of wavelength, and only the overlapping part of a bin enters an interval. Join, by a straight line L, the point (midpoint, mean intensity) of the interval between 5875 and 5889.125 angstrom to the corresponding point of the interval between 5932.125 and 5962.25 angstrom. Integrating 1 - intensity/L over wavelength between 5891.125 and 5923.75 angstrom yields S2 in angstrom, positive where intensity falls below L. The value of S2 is 1.8 angstrom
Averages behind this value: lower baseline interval 4.28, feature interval 4.15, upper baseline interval 4.56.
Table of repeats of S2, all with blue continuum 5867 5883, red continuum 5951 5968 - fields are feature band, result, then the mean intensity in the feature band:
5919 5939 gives -1.0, 4.62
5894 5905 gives 1.5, 3.79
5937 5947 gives -0.3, 4.54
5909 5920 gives -0.2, 4.5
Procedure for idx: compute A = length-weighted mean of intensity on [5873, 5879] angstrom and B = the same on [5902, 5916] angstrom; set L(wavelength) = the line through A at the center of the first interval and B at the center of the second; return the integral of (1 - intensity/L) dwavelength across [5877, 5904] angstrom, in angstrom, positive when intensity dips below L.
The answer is 3.1 angstrom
